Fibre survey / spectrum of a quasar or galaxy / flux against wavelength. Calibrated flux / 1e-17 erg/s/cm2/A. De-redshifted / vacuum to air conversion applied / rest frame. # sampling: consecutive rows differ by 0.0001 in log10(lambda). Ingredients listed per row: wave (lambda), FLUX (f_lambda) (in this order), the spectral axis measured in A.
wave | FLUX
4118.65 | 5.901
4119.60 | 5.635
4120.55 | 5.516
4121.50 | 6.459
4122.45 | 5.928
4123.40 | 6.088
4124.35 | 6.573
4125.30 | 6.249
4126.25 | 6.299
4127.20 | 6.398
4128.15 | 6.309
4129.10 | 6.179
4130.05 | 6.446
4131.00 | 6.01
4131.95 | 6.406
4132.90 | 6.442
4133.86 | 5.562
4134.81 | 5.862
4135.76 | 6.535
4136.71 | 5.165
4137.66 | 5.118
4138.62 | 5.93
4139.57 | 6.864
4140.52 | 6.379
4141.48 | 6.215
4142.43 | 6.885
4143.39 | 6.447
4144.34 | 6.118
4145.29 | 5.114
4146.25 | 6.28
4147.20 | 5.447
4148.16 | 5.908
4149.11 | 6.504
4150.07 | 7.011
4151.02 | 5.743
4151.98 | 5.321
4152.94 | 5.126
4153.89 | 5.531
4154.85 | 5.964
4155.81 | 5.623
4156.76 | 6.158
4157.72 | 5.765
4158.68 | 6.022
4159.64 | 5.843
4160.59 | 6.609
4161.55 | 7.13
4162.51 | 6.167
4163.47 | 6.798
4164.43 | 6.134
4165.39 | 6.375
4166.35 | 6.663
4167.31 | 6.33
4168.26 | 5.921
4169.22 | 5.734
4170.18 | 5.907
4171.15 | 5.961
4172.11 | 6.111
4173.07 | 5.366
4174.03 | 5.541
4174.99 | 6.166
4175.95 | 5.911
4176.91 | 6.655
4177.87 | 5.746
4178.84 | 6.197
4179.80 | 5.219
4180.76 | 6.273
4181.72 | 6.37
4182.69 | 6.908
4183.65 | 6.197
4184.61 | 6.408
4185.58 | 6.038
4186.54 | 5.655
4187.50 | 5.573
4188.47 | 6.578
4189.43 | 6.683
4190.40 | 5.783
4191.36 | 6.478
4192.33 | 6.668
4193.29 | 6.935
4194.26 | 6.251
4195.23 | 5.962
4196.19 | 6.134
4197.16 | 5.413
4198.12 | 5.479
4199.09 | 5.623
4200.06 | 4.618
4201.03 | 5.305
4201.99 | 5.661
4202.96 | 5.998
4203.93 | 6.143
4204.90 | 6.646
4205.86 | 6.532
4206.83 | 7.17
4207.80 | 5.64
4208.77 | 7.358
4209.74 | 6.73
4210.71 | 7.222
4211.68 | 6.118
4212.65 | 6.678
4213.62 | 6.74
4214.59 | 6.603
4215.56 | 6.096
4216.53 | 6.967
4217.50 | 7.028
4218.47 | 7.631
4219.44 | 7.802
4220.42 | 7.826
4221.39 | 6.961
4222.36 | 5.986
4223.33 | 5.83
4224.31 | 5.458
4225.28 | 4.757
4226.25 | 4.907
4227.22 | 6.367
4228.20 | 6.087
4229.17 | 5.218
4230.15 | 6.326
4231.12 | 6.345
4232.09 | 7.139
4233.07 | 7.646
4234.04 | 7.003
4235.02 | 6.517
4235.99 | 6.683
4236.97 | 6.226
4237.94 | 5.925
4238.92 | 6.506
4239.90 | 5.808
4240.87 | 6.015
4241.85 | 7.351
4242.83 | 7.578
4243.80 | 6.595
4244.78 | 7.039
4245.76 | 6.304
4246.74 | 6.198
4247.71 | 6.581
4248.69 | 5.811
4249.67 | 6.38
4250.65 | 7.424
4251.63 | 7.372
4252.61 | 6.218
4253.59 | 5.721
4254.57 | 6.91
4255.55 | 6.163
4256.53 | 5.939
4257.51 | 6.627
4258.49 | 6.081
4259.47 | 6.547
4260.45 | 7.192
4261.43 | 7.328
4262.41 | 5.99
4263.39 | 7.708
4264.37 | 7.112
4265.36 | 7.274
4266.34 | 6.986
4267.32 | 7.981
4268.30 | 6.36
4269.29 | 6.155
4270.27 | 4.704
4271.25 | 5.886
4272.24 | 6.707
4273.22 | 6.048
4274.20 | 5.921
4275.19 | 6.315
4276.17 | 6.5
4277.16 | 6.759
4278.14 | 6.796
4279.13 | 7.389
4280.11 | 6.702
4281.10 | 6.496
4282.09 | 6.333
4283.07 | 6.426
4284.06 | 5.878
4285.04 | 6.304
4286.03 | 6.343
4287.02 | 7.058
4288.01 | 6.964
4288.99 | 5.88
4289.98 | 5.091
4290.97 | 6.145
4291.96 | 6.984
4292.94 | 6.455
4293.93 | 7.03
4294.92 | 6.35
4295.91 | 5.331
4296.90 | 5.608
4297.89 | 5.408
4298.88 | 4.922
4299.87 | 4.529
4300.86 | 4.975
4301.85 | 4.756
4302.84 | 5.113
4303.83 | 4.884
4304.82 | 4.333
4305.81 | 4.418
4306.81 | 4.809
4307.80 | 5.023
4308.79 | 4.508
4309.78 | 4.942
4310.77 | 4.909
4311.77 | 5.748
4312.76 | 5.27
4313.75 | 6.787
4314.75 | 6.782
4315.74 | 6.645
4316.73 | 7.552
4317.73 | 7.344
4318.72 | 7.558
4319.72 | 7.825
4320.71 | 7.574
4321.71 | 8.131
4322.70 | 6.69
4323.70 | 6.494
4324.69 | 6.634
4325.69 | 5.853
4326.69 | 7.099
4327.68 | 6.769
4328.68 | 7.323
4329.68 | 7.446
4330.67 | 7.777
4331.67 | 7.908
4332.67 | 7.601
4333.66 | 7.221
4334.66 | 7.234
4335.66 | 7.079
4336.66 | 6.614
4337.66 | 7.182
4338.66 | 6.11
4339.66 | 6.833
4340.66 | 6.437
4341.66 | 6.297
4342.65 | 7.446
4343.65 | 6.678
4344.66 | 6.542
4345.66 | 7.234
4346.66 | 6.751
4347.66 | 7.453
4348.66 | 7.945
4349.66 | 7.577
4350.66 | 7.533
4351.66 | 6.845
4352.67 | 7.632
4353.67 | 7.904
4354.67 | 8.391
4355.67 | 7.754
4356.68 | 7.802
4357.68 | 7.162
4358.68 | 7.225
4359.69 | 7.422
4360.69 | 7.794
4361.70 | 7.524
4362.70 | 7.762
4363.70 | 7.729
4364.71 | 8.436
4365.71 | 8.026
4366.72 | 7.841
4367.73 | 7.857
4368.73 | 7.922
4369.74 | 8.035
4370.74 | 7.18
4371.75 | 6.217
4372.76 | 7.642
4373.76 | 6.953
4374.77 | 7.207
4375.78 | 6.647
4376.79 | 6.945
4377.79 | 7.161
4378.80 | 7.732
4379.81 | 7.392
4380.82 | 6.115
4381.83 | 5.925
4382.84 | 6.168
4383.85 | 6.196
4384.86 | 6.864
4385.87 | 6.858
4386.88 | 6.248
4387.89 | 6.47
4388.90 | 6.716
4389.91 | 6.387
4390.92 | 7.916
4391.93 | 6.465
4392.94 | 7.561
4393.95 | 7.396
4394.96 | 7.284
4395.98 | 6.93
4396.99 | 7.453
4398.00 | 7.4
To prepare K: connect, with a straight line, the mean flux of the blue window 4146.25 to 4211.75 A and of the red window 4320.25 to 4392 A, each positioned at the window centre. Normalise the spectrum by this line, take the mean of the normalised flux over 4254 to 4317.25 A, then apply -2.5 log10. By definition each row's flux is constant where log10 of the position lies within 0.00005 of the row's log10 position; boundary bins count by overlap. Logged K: 0.106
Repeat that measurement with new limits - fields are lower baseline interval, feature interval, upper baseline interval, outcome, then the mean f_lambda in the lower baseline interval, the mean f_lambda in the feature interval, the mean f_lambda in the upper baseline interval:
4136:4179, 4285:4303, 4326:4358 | 0.18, 6.04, 5.86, 7.23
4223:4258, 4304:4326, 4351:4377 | 0.15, 6.36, 6.16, 7.54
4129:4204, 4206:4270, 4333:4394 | -0.02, 6.05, 6.58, 7.17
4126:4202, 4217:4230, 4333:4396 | 0.02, 6.06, 6.29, 7.17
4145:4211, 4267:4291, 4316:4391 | 0.06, 6.09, 6.36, 7.19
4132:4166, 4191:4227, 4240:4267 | 0.02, 6.07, 6.31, 6.68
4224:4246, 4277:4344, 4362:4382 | 0.09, 6.35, 6.35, 7.36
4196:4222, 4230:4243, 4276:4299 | -0.04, 6.45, 6.63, 6.32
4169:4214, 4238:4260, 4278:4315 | -0.10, 6.14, 6.5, 5.76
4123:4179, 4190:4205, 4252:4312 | 0.03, 6.09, 5.93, 6.07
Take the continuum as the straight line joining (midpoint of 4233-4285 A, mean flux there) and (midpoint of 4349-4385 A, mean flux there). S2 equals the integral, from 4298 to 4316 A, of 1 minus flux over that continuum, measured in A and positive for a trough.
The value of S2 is 4.5 A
